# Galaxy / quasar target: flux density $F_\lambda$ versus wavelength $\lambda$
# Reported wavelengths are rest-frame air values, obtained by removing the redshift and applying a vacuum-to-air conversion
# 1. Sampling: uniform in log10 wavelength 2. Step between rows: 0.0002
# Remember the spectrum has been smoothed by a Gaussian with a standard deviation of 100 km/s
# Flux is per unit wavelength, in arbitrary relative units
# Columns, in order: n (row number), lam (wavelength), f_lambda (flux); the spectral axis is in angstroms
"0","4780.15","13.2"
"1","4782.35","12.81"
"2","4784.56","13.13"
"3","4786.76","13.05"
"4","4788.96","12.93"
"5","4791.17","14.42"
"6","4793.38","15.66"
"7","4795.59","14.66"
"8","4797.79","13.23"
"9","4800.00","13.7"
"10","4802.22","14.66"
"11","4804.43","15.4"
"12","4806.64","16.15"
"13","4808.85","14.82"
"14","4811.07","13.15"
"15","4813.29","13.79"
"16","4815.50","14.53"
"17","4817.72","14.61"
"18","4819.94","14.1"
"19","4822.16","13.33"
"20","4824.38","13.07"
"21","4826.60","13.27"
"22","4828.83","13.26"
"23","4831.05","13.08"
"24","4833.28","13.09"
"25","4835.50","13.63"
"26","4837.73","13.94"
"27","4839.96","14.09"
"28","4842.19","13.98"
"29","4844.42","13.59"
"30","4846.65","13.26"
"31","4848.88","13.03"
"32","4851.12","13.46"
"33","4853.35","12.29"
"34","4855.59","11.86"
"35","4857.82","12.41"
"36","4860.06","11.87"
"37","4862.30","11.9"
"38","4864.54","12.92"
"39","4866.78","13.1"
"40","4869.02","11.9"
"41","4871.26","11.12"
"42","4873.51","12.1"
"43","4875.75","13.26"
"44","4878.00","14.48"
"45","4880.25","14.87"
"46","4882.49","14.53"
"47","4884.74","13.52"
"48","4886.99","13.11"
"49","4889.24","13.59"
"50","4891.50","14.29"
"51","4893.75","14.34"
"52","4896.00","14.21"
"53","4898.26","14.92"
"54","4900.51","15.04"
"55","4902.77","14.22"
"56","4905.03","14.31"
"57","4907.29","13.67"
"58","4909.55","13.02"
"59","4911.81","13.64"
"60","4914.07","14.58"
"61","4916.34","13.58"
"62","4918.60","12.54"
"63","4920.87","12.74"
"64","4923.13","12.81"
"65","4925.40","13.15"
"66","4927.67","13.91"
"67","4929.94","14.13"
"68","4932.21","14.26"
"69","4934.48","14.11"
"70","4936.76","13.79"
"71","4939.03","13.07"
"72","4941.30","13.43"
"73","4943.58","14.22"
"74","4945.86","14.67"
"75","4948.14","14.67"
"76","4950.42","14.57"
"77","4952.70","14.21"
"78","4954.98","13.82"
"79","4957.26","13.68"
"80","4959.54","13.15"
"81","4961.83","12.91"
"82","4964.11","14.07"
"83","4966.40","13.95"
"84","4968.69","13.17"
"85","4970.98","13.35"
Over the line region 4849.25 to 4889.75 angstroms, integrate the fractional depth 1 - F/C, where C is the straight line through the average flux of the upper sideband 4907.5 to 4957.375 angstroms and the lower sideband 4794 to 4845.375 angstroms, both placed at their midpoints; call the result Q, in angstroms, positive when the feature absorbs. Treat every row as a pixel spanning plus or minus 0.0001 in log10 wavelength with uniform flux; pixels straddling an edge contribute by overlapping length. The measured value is 2.9 angstroms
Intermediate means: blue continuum 14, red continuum 13.8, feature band 12.9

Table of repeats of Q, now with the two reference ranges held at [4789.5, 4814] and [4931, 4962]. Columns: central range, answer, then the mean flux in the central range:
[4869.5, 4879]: 1.0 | 12.7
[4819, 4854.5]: 2.3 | 13.4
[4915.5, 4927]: 0.9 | 13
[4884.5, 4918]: 0.3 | 14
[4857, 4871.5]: 2.0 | 12.2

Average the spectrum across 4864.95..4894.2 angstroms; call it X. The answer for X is 13.4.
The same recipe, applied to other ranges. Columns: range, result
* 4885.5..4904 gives 14.2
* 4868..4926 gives 13.6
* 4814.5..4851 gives 13.6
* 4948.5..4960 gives 14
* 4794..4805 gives 14.3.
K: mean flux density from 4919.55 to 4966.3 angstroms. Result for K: 13.8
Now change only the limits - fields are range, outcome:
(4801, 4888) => 13.4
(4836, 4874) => 12.8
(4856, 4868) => 12.4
